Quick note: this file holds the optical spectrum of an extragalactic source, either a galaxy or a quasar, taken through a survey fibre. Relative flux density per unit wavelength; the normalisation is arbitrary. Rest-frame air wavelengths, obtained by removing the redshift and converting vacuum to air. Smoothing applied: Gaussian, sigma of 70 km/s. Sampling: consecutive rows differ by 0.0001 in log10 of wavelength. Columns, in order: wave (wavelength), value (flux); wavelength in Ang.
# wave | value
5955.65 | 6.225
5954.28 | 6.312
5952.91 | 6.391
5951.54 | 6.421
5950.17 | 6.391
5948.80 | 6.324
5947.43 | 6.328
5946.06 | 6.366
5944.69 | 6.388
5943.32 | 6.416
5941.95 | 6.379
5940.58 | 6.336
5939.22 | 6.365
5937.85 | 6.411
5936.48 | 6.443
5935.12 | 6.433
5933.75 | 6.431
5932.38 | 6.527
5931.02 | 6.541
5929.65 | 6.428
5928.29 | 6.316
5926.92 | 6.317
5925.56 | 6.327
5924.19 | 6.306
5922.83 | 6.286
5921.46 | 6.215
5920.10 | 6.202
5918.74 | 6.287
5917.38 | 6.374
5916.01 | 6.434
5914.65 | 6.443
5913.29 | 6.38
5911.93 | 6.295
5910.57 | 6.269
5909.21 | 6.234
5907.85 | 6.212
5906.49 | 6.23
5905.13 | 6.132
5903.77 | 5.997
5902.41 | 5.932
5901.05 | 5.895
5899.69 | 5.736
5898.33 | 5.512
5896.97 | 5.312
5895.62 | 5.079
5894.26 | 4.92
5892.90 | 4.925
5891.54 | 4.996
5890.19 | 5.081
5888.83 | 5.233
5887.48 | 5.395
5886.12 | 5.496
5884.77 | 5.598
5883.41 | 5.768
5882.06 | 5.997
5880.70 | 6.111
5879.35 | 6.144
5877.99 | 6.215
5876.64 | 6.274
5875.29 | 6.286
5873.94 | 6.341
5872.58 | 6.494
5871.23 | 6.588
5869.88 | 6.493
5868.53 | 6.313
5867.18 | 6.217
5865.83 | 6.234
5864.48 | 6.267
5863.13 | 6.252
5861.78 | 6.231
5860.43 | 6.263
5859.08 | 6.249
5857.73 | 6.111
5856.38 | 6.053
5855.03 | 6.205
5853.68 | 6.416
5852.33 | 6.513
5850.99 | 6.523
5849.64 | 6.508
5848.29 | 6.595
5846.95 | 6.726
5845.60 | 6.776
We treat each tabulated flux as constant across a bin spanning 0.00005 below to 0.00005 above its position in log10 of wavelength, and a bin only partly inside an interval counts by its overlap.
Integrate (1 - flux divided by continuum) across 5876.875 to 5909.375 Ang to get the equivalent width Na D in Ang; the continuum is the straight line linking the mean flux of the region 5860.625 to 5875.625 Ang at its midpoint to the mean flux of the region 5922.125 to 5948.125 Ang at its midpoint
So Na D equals 3.49 Ang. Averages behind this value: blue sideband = 6.34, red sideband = 6.38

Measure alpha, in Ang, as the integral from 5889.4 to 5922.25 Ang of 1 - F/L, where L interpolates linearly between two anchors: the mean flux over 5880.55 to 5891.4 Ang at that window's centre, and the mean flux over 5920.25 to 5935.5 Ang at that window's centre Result 0.3 Ang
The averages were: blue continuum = 5.53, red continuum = 6.37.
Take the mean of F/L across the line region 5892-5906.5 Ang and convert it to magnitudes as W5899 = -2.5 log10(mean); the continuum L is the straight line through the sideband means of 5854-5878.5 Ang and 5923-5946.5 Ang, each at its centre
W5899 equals 0.14 mag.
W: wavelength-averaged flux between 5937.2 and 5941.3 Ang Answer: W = 6.38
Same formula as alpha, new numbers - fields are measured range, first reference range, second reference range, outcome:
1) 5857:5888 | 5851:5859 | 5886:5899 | -2.07 Ang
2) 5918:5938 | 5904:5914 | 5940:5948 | -0.17 Ang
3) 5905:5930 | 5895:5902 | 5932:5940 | -1.34 Ang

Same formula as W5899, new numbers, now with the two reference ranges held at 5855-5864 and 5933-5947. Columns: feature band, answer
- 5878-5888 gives 0.078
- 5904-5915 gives 0.010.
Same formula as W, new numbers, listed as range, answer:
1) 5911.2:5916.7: 6.39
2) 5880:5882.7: 6.05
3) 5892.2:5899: 5.15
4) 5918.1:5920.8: 6.26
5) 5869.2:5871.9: 6.55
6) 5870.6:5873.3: 6.52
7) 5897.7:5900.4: 5.62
